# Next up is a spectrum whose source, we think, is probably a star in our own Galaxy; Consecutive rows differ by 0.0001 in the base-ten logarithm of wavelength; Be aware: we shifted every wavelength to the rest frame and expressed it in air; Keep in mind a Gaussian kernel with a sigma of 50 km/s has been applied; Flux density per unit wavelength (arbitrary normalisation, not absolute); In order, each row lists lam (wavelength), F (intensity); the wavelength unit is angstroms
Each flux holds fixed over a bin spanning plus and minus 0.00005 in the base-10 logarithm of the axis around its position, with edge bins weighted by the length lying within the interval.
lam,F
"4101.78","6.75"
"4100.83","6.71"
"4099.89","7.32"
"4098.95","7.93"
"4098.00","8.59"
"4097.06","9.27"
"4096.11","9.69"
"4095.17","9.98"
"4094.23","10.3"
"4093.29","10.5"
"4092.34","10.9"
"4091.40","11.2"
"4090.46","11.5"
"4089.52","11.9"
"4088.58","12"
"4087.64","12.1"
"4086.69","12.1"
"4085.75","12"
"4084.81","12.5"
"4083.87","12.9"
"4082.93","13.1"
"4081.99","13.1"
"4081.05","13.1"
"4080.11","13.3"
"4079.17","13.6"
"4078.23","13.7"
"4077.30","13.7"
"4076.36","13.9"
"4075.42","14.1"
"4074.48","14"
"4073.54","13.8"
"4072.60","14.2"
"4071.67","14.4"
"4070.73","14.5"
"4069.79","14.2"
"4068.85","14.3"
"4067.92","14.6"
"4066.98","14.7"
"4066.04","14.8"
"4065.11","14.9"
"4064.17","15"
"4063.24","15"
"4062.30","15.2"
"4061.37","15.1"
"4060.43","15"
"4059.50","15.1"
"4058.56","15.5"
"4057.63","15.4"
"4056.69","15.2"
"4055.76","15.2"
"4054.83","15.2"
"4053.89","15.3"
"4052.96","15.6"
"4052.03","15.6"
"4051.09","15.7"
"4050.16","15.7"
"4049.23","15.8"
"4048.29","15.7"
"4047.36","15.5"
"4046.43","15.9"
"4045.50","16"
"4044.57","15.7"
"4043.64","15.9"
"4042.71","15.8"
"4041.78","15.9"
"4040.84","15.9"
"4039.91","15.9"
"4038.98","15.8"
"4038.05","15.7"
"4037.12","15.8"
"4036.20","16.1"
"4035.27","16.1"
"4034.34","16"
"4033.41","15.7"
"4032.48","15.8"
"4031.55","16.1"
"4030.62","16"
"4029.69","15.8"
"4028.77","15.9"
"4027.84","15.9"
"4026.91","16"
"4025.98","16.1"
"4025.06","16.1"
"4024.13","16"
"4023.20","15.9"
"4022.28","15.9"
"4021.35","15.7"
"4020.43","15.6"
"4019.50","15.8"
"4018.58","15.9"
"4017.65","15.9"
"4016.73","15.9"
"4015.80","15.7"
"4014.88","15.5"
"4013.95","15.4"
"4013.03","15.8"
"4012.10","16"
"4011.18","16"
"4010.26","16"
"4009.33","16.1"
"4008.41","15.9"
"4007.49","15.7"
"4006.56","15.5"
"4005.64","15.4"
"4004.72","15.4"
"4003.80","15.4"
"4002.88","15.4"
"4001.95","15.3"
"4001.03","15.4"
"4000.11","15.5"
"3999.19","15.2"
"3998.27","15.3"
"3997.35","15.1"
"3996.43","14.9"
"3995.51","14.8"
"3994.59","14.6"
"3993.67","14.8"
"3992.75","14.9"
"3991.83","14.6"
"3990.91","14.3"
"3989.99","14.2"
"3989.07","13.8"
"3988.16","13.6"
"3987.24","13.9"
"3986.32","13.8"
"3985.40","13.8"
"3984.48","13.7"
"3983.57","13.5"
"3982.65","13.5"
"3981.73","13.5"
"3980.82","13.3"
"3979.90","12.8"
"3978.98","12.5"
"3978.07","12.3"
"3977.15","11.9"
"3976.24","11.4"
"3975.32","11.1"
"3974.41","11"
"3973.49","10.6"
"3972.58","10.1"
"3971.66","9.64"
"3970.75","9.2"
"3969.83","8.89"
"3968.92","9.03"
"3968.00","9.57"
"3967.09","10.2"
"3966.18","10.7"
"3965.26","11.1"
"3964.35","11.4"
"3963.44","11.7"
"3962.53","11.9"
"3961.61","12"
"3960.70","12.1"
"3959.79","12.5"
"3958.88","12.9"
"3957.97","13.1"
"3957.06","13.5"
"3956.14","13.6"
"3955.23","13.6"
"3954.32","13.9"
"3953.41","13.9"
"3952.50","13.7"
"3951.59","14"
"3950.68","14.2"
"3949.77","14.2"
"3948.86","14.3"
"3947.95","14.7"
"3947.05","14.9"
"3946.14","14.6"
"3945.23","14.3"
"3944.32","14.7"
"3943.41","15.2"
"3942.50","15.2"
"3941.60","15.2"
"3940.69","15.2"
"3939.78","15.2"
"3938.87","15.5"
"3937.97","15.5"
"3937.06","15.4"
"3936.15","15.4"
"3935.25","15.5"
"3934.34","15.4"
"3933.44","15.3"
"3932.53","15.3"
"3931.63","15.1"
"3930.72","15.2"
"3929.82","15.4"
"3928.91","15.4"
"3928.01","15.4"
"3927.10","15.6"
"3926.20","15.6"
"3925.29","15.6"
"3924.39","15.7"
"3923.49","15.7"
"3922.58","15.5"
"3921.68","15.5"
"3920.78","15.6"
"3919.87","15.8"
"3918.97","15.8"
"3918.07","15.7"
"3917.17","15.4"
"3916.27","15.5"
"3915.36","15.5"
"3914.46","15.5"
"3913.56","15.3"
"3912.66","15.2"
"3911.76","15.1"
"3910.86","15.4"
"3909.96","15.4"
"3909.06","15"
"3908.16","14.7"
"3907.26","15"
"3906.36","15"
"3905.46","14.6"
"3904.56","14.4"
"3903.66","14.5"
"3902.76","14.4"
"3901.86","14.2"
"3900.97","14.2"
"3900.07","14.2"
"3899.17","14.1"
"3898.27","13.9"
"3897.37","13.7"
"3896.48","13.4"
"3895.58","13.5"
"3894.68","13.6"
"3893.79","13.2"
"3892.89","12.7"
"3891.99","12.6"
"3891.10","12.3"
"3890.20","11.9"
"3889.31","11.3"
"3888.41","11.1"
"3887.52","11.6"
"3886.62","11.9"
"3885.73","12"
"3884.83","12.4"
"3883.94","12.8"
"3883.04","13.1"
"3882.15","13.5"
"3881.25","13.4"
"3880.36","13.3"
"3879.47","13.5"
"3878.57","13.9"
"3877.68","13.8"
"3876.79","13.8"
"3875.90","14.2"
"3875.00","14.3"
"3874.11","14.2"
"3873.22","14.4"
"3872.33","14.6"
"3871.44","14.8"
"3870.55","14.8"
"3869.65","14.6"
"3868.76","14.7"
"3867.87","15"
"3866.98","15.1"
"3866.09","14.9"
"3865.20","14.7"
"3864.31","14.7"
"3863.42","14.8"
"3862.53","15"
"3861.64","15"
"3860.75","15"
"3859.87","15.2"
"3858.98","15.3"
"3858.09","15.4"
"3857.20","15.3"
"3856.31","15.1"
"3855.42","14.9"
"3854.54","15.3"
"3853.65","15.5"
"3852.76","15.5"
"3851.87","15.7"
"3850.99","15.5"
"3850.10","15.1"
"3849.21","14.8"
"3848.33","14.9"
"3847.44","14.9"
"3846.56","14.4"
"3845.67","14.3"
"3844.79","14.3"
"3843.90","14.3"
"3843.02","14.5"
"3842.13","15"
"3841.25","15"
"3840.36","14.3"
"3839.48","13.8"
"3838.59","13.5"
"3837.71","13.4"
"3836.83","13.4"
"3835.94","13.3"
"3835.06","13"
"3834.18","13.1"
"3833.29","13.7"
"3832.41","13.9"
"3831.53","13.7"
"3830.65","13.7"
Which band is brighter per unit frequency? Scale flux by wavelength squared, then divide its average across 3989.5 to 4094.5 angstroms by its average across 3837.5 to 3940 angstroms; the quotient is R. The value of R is 1.1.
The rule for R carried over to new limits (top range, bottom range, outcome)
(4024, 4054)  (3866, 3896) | 1.28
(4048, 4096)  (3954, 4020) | 1.06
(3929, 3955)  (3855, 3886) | 1.08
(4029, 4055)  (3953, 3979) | 1.42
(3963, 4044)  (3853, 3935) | 1.05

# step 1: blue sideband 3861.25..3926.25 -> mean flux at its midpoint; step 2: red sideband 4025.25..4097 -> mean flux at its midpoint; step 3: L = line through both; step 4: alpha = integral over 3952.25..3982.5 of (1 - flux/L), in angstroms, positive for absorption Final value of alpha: 5.4 angstroms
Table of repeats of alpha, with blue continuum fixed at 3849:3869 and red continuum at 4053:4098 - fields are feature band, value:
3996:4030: -4.4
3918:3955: -1.5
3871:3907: 3.4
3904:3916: -0.3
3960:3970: 2.4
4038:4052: -2.2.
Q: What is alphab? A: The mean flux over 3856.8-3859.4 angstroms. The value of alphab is 15.3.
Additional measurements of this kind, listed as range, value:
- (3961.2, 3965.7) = 11.6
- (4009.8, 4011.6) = 16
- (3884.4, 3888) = 12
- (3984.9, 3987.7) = 13.8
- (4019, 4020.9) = 15.8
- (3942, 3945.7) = 14.9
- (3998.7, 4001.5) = 15.4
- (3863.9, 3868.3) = 14.9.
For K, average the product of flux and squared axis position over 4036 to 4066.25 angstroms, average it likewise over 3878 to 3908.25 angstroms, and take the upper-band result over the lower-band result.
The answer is 1.26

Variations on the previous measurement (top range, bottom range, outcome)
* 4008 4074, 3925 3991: 1.21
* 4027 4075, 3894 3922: 1.12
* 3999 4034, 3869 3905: 1.25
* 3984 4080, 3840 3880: 1.13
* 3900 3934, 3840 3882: 1.07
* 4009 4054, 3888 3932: 1.15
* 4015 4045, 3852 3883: 1.18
